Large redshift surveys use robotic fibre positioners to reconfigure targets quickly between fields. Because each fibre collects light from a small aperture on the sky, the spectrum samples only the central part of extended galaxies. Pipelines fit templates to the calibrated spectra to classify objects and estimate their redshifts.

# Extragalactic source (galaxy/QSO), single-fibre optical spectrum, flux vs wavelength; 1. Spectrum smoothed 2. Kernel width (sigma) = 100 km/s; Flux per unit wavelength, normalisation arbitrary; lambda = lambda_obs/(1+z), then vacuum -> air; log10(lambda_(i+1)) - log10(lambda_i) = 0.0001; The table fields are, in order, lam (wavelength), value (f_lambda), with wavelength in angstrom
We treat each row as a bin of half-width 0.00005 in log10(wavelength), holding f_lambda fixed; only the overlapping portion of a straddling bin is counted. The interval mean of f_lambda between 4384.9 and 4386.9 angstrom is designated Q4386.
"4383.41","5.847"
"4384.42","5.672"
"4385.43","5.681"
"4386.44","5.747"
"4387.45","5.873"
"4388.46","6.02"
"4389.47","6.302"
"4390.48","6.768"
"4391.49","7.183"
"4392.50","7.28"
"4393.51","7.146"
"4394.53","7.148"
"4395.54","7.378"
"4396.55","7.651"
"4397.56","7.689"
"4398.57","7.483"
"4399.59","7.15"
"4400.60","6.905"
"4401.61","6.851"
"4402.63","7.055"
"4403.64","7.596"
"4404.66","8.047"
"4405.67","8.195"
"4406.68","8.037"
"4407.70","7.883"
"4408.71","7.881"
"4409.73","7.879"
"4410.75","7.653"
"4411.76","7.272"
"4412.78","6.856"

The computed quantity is 5.71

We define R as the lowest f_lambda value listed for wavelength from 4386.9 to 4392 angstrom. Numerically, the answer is 5.873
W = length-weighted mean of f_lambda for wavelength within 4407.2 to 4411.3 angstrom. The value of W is 7.82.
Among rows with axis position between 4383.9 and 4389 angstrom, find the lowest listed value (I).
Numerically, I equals 5.672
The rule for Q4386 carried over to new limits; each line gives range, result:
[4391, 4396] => 7.22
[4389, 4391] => 6.55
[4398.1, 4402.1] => 7.09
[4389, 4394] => 6.95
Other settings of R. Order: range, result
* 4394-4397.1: 7.148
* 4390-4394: 6.768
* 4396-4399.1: 7.483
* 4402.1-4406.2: 7.055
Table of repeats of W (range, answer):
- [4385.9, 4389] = 5.88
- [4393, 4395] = 7.12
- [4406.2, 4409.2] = 7.93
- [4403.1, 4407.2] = 7.96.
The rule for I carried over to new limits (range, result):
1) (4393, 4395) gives 7.146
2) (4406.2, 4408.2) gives 7.883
